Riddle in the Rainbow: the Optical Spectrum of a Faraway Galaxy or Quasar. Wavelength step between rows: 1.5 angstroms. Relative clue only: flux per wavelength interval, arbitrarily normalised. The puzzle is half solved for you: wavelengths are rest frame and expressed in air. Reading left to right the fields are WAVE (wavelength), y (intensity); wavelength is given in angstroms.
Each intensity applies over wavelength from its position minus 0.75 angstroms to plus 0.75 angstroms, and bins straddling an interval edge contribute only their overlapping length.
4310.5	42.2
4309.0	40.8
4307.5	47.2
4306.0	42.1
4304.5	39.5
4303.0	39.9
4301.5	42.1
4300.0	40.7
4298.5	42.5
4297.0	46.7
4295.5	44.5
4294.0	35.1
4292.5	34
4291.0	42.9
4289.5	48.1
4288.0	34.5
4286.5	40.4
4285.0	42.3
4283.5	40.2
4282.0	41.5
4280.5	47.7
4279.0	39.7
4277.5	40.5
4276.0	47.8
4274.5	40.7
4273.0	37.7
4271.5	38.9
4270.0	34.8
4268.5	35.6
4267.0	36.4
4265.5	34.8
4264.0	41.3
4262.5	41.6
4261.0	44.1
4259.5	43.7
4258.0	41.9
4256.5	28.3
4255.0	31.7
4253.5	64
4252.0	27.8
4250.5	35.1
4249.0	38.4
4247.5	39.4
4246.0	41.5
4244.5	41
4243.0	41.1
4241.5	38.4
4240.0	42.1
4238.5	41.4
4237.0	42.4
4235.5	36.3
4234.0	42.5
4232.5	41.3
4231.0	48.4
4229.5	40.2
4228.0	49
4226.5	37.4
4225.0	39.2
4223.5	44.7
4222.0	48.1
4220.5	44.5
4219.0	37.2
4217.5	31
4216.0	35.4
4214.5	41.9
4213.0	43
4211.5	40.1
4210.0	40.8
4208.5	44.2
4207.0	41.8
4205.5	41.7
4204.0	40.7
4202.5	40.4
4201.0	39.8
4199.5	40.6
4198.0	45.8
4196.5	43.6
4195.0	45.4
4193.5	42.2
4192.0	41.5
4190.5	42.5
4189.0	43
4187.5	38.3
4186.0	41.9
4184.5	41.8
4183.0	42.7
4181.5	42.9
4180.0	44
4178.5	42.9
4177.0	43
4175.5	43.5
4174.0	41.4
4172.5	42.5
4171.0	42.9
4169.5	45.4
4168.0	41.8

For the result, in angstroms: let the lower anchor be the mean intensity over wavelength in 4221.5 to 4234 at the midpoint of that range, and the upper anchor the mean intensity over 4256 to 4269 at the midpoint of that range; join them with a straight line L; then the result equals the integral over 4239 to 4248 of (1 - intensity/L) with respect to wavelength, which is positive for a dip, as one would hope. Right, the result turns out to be 0.15 angstroms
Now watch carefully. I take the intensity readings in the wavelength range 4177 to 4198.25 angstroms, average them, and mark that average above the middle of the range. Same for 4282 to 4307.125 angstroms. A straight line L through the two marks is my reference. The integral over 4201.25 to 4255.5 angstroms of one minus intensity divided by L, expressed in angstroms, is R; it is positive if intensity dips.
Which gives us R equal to 1.41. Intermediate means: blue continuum 42.7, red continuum 41.1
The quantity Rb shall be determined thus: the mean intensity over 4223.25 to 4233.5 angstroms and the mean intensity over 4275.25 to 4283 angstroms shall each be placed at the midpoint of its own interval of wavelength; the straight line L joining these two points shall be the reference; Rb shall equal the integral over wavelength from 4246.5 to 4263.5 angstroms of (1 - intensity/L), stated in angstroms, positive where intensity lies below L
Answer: 1.3 angstroms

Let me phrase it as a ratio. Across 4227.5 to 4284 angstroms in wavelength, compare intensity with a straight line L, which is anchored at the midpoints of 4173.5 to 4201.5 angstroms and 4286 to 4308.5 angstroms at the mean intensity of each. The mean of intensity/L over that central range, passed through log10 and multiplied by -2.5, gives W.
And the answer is 0.03 mag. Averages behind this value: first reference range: 42.5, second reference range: 41.4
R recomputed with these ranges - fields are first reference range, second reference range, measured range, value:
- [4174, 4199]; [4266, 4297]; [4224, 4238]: -0.1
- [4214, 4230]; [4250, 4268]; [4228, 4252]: -0.3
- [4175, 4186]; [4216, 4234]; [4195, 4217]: 0.4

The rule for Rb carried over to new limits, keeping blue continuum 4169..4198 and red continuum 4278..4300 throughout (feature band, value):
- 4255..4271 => 1.5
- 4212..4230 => 0.6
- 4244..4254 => 0.3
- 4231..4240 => 0.1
